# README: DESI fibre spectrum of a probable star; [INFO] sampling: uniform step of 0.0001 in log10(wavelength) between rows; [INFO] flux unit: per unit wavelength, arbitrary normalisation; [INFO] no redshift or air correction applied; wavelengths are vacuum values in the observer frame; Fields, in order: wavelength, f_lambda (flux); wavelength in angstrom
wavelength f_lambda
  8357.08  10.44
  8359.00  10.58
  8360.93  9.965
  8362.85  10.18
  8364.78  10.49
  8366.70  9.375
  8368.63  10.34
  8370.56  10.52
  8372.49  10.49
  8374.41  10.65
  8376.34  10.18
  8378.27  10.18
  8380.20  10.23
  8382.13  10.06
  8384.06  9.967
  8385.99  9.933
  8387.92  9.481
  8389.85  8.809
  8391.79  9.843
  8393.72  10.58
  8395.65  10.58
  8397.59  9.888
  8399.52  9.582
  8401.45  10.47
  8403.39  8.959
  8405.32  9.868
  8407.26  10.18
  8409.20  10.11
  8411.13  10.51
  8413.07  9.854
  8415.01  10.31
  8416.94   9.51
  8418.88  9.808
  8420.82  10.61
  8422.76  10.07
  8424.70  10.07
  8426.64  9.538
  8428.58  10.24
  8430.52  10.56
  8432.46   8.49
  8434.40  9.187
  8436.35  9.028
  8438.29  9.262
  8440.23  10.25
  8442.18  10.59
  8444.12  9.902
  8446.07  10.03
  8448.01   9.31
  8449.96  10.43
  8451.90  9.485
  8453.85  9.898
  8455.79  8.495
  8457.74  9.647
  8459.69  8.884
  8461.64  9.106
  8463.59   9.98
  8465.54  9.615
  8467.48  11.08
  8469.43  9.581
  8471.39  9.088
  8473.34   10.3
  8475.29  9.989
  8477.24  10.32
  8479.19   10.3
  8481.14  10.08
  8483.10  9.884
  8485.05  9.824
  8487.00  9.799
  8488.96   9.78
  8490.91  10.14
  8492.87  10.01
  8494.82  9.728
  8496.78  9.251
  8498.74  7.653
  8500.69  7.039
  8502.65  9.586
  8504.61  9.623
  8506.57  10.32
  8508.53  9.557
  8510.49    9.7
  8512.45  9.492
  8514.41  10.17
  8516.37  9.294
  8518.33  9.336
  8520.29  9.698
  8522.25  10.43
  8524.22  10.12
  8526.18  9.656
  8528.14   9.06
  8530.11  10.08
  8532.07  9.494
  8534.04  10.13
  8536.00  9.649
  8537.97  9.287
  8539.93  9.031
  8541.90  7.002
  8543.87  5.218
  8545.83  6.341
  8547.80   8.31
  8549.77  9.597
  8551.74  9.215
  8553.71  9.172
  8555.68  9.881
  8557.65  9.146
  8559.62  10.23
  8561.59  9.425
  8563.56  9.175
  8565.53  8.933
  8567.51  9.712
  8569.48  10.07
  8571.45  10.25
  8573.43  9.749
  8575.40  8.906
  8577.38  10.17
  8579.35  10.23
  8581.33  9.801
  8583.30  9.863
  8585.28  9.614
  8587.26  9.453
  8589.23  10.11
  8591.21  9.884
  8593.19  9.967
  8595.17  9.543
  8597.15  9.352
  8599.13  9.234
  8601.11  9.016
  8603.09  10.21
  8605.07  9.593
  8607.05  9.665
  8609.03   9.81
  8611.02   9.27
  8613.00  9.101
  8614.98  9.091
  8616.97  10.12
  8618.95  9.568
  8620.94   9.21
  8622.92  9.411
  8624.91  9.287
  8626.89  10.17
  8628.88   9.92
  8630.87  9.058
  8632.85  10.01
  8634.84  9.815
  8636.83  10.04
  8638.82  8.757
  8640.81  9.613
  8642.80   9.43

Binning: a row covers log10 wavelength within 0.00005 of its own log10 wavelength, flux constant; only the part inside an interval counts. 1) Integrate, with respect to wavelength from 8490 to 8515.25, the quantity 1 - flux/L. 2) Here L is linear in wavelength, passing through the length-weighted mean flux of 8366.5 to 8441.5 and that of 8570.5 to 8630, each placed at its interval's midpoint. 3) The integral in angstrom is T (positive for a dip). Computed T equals 1.0 angstrom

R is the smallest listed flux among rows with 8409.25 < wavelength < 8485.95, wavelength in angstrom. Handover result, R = 8.49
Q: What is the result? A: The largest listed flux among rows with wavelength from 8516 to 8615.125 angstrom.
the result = 10.43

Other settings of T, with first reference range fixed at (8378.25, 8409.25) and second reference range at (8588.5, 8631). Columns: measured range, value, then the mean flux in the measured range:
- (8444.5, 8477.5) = 0.3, 9.71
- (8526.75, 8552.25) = 2.7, 8.65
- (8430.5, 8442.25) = 0.4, 9.47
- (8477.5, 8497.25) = -0.3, 9.91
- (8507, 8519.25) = 0.1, 9.63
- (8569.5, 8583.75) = -0.4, 9.87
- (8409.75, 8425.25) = -0.3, 10.1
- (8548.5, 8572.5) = 0.2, 9.55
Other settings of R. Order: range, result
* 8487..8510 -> 7.039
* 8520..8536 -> 9.06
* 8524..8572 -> 5.218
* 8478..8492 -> 9.78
